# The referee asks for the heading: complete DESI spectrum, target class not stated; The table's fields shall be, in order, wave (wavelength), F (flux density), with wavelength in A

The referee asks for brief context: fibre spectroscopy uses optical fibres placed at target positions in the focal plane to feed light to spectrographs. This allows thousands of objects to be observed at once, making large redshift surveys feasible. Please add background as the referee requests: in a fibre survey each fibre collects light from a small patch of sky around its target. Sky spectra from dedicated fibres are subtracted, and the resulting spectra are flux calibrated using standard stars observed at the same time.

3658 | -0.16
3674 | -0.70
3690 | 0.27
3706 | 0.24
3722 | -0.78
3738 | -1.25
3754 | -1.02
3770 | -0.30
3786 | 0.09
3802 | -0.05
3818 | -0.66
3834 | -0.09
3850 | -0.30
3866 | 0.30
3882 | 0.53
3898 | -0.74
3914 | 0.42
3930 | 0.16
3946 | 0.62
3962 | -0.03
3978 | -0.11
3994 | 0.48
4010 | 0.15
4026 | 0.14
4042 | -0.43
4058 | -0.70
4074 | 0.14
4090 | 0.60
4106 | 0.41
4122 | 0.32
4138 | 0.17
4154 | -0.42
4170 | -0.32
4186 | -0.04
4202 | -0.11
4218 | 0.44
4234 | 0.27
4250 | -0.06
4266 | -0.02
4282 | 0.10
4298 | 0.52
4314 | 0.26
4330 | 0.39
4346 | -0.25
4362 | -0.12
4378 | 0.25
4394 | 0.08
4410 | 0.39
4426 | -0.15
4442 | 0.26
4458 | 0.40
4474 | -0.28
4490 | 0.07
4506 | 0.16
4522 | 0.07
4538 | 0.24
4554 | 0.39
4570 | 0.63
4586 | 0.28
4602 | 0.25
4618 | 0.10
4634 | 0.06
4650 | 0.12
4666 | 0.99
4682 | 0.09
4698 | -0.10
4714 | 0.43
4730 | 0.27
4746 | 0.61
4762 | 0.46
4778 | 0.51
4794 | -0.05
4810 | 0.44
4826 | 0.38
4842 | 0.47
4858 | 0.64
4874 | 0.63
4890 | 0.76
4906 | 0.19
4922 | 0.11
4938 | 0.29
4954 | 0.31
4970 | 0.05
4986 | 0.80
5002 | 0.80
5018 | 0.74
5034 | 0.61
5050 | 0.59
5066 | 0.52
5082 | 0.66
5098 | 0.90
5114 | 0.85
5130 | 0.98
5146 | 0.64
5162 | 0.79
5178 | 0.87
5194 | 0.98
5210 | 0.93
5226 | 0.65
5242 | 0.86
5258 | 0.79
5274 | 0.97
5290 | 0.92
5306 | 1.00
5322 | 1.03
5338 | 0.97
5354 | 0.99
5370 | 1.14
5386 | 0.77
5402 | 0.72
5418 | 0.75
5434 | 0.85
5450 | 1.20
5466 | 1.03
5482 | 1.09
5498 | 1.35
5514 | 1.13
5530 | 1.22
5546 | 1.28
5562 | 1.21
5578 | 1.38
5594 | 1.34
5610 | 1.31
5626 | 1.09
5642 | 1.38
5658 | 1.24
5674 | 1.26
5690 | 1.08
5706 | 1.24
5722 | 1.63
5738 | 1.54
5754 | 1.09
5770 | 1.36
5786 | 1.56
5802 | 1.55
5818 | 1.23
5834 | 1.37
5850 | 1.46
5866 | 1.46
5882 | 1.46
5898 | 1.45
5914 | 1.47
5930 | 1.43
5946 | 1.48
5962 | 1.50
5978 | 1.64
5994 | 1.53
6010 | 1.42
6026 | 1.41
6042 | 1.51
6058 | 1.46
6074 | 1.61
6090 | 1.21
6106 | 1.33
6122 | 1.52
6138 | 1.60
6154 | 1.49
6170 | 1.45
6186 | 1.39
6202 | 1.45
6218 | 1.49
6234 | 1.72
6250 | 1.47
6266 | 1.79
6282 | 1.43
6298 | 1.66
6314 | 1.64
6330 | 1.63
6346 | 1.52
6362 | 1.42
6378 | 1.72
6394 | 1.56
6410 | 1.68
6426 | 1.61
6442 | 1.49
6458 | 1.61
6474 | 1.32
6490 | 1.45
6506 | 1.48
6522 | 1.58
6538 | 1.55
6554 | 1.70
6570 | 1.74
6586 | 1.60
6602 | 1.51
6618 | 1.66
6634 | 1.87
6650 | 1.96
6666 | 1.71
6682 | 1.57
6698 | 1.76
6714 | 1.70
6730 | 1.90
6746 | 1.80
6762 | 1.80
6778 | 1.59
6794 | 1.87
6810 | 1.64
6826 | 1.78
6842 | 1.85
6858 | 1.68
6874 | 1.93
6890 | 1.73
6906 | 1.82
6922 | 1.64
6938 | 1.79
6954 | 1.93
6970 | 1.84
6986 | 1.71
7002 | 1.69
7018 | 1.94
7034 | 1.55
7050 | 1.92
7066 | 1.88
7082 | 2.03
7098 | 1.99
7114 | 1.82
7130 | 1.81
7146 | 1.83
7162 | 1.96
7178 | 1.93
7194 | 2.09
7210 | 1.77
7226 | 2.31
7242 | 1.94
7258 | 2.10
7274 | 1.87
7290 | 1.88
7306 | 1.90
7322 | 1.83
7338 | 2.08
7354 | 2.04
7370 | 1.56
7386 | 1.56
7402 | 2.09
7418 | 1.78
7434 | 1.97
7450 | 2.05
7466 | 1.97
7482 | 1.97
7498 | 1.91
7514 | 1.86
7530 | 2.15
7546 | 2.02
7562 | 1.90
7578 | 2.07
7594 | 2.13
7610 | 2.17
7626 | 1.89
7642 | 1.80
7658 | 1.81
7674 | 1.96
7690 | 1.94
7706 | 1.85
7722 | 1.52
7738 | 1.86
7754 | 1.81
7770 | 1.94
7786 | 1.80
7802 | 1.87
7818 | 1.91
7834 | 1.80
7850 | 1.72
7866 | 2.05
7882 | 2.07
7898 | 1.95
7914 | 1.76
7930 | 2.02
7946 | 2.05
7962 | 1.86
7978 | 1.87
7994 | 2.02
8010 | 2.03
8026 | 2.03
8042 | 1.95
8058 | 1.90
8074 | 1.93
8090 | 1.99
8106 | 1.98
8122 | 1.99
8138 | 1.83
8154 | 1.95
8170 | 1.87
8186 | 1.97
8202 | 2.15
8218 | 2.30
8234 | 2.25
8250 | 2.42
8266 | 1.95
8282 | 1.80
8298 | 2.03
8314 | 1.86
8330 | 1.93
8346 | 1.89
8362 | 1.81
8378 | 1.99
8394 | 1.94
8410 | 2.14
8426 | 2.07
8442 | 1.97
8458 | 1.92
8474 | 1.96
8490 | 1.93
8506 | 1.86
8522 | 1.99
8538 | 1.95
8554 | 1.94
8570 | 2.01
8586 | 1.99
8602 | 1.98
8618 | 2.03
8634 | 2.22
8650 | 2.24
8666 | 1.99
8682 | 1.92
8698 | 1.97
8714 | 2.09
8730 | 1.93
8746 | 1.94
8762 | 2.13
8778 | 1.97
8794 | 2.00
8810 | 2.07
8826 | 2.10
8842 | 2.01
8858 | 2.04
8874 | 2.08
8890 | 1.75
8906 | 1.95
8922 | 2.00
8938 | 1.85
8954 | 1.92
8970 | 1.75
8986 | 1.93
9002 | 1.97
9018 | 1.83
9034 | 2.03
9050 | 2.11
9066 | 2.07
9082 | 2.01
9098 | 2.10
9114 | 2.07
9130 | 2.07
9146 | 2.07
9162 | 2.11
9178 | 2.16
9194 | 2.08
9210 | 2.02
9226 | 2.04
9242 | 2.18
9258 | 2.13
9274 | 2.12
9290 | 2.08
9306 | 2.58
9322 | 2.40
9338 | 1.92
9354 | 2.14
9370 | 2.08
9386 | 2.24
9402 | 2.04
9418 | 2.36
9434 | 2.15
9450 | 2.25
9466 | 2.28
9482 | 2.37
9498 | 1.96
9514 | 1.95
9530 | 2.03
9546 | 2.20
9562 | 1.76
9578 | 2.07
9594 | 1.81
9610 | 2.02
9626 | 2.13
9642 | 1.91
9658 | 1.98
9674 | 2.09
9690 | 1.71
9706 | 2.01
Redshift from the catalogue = 0.25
